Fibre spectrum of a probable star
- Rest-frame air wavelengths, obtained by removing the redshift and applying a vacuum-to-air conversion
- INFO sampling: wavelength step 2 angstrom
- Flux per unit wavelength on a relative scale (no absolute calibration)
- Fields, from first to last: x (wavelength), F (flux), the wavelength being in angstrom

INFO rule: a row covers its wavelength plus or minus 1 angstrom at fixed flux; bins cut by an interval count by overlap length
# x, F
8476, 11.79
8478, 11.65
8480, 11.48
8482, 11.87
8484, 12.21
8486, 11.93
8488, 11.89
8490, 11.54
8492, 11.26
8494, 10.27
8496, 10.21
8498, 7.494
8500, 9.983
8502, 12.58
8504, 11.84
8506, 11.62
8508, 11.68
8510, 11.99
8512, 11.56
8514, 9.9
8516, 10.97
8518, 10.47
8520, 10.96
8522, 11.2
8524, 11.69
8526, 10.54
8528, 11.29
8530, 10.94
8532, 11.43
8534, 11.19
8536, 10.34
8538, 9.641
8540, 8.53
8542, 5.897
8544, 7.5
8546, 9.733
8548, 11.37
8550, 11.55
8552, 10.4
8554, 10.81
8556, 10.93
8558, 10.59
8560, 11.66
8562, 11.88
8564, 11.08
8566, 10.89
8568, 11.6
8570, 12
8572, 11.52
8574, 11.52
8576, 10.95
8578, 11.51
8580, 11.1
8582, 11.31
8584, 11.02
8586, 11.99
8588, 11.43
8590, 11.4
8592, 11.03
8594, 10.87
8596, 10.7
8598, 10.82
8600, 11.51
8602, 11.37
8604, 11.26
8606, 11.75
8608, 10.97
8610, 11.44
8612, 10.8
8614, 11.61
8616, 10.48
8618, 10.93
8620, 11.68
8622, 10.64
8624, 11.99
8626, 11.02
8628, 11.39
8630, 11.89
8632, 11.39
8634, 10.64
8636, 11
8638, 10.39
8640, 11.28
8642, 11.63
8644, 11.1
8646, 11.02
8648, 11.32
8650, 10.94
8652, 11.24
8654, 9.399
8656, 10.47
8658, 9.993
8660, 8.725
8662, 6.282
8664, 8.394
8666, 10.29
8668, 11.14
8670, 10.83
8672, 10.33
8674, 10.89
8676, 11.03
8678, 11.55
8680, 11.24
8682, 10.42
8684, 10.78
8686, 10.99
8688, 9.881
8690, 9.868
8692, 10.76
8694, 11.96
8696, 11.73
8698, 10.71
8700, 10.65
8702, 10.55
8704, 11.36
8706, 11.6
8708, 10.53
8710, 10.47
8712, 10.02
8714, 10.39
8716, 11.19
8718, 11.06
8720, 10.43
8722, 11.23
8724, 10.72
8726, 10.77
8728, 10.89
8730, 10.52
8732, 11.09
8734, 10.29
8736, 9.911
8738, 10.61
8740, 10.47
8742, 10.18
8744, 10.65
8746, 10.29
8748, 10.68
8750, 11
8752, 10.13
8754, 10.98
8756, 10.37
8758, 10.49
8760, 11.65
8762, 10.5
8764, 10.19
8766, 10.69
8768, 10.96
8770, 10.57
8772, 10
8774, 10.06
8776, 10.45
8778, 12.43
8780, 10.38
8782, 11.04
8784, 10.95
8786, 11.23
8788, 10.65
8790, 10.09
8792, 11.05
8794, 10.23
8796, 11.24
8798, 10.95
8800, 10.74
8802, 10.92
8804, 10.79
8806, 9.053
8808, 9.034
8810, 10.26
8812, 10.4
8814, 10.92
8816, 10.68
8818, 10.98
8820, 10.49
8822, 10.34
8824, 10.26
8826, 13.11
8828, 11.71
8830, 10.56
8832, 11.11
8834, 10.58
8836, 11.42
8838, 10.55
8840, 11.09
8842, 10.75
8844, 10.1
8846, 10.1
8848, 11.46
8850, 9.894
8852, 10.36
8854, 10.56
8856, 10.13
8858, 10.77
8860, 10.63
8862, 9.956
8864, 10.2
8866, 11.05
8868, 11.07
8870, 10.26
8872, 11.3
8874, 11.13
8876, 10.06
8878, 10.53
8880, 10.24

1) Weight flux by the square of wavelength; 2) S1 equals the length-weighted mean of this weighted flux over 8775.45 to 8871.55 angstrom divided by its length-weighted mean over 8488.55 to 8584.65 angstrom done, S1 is 1.06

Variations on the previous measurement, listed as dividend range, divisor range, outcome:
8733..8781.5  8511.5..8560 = 1.07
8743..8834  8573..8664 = 1.02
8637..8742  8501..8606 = 1.00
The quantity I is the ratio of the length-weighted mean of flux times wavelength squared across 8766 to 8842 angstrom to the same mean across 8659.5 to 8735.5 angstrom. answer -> 1.0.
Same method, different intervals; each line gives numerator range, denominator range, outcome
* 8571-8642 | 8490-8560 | 1.08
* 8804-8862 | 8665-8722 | 1.01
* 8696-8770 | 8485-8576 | 1.04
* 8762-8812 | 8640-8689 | 1.04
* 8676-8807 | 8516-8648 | 1.01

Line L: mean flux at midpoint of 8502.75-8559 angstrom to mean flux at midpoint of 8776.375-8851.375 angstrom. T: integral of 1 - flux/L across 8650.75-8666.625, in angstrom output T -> 2.0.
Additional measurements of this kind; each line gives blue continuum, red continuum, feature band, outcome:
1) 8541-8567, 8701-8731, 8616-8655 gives -1.9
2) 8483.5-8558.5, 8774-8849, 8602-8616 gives -0.7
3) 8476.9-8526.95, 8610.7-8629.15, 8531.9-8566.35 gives 2.8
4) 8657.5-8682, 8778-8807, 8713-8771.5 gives -1.1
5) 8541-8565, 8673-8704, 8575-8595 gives -1.6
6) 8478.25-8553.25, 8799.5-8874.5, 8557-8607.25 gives -2.8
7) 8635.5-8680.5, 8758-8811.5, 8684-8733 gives -1.4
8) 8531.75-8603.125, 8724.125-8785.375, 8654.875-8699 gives 1.4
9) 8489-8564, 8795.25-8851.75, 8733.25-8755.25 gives 0.4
